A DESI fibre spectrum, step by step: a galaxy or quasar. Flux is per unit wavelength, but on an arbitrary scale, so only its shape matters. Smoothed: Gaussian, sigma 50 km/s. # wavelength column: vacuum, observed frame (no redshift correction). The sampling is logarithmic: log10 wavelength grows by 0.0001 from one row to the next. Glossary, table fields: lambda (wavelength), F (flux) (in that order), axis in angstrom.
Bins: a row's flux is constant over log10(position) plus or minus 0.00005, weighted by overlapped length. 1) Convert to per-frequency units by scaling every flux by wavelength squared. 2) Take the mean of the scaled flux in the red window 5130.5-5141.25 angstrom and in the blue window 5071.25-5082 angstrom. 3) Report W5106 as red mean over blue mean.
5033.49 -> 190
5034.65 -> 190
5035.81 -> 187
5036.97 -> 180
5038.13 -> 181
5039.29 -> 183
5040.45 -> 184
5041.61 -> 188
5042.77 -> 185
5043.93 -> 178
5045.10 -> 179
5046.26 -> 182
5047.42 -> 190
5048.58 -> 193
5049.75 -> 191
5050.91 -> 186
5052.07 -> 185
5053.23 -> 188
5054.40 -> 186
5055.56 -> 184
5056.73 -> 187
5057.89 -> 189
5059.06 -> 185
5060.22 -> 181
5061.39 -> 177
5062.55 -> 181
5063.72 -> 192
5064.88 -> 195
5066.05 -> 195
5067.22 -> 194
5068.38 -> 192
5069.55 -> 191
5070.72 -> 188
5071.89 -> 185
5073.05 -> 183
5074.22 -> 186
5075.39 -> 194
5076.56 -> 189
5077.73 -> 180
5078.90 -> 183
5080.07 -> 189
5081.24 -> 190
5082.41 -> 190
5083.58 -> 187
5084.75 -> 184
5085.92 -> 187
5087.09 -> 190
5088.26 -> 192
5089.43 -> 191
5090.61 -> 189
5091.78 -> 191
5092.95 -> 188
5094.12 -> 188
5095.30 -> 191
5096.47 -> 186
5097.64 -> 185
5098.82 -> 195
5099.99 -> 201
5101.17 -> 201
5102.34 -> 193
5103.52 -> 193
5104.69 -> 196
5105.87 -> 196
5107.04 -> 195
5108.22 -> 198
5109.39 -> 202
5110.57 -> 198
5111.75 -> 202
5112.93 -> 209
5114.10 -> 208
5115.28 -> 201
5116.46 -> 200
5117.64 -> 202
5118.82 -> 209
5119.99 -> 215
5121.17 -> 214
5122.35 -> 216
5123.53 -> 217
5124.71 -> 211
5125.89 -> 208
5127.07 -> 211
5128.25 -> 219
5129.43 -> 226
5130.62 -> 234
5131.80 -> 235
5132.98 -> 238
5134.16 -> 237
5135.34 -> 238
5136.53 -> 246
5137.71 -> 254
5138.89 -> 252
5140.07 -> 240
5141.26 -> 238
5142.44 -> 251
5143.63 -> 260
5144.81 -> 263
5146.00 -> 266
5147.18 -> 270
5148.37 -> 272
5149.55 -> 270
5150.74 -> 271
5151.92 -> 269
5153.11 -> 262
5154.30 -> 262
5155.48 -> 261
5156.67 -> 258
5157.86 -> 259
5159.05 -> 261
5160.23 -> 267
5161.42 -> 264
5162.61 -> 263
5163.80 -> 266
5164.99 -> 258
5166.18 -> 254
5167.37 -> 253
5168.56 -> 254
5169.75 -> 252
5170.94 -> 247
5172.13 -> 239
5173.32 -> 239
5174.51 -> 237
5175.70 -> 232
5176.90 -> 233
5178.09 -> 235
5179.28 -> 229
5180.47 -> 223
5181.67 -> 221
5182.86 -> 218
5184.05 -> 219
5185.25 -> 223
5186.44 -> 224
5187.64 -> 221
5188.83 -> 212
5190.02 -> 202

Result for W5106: 1.3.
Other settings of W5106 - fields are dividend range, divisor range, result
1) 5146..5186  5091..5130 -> 1.26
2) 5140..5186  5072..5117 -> 1.33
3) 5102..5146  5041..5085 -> 1.21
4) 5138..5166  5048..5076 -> 1.44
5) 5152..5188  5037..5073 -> 1.37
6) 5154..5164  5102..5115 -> 1.34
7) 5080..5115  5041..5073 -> 1.05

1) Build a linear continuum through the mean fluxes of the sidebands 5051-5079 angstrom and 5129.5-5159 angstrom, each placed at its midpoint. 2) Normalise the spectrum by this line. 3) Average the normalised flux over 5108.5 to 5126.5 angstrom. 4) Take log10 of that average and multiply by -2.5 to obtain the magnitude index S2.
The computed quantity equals 0.12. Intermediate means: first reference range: 187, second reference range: 254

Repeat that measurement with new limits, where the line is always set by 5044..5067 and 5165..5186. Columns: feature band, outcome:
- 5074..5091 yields 0.054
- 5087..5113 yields 0.059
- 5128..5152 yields -0.131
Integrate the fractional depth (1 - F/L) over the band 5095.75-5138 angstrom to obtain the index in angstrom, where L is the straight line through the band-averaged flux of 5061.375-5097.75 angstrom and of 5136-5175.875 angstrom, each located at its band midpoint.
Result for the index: 2.2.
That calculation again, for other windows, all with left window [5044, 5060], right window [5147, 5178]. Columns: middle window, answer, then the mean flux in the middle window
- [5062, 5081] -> 0.9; 189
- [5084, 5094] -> 1.0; 189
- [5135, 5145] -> -0.3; 249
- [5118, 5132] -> 0.9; 217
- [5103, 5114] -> 1.1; 199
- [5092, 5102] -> 1.1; 192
